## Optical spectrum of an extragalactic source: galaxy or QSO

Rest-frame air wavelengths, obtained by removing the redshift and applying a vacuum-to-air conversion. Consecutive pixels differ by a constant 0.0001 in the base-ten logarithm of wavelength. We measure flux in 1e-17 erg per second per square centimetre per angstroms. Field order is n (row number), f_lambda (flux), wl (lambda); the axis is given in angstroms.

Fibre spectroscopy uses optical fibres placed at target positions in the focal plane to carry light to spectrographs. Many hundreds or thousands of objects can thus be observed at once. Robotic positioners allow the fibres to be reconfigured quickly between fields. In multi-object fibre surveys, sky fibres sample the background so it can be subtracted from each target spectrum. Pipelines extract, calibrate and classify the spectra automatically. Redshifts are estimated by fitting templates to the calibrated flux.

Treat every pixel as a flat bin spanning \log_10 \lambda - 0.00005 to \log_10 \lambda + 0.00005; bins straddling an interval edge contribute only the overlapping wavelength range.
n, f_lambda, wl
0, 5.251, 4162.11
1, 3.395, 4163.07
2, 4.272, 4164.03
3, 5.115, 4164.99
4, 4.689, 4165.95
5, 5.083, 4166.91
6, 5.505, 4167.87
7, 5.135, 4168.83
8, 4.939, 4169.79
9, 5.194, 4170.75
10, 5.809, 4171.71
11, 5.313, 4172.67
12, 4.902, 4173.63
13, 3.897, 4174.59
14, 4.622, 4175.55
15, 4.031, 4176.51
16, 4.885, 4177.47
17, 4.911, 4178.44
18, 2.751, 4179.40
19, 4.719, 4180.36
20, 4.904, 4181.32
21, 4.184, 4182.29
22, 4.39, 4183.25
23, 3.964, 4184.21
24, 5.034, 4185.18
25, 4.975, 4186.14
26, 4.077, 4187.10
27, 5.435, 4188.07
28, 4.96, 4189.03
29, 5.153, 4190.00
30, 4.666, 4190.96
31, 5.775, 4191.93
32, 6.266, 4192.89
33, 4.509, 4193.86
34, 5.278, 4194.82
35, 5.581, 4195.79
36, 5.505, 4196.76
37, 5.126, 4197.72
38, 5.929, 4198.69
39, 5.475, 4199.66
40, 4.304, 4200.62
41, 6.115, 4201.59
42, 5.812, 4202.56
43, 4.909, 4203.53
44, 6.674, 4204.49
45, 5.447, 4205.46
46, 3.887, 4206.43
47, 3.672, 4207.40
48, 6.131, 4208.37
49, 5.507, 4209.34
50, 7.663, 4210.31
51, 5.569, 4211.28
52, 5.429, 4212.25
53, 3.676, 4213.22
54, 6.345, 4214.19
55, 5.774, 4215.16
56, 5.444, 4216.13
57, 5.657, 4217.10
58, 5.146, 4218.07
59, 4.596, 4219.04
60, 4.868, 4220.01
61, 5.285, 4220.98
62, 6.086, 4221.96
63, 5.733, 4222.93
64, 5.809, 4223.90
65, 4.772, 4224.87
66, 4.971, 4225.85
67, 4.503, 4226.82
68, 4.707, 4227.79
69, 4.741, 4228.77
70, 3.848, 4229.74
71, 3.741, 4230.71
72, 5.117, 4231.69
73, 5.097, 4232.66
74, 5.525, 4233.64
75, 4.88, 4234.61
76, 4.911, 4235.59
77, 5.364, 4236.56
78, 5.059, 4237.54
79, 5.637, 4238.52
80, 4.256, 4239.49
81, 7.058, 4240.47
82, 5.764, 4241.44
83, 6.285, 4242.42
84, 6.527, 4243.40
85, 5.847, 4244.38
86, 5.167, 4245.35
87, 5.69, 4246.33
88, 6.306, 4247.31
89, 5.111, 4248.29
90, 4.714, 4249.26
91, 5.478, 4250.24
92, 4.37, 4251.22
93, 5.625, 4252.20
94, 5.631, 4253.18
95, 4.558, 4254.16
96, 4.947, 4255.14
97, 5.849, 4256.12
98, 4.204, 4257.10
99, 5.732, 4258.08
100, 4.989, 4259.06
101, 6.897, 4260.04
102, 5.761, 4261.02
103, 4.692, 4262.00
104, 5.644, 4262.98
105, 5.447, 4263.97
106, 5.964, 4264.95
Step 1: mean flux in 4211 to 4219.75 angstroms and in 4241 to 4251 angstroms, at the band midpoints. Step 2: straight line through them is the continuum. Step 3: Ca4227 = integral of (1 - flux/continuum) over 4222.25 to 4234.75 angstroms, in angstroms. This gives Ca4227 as 1.24 angstroms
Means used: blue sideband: 5.28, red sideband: 5.65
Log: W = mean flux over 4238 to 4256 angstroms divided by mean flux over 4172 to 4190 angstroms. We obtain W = 1.2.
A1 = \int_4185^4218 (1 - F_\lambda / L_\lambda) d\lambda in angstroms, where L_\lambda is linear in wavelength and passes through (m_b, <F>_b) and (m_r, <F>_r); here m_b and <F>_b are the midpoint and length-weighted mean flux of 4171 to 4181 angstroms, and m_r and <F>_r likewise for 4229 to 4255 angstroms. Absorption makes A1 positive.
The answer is -3.2 angstroms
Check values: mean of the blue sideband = 4.61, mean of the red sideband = 5.28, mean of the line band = 5.35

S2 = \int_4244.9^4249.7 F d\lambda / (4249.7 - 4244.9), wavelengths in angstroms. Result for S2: 5.41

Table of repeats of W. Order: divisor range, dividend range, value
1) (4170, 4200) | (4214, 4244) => 1.07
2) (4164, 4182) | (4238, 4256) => 1.15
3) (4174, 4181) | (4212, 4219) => 1.24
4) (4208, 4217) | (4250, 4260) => 0.91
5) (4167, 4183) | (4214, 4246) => 1.12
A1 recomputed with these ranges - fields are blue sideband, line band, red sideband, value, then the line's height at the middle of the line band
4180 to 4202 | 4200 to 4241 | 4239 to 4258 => 0.2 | 5.26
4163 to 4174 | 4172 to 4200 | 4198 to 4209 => 1.5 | 5.15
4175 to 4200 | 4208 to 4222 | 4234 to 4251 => -0.9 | 5.2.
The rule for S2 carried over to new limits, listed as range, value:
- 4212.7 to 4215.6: 5.26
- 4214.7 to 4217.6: 5.63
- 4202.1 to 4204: 5.35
